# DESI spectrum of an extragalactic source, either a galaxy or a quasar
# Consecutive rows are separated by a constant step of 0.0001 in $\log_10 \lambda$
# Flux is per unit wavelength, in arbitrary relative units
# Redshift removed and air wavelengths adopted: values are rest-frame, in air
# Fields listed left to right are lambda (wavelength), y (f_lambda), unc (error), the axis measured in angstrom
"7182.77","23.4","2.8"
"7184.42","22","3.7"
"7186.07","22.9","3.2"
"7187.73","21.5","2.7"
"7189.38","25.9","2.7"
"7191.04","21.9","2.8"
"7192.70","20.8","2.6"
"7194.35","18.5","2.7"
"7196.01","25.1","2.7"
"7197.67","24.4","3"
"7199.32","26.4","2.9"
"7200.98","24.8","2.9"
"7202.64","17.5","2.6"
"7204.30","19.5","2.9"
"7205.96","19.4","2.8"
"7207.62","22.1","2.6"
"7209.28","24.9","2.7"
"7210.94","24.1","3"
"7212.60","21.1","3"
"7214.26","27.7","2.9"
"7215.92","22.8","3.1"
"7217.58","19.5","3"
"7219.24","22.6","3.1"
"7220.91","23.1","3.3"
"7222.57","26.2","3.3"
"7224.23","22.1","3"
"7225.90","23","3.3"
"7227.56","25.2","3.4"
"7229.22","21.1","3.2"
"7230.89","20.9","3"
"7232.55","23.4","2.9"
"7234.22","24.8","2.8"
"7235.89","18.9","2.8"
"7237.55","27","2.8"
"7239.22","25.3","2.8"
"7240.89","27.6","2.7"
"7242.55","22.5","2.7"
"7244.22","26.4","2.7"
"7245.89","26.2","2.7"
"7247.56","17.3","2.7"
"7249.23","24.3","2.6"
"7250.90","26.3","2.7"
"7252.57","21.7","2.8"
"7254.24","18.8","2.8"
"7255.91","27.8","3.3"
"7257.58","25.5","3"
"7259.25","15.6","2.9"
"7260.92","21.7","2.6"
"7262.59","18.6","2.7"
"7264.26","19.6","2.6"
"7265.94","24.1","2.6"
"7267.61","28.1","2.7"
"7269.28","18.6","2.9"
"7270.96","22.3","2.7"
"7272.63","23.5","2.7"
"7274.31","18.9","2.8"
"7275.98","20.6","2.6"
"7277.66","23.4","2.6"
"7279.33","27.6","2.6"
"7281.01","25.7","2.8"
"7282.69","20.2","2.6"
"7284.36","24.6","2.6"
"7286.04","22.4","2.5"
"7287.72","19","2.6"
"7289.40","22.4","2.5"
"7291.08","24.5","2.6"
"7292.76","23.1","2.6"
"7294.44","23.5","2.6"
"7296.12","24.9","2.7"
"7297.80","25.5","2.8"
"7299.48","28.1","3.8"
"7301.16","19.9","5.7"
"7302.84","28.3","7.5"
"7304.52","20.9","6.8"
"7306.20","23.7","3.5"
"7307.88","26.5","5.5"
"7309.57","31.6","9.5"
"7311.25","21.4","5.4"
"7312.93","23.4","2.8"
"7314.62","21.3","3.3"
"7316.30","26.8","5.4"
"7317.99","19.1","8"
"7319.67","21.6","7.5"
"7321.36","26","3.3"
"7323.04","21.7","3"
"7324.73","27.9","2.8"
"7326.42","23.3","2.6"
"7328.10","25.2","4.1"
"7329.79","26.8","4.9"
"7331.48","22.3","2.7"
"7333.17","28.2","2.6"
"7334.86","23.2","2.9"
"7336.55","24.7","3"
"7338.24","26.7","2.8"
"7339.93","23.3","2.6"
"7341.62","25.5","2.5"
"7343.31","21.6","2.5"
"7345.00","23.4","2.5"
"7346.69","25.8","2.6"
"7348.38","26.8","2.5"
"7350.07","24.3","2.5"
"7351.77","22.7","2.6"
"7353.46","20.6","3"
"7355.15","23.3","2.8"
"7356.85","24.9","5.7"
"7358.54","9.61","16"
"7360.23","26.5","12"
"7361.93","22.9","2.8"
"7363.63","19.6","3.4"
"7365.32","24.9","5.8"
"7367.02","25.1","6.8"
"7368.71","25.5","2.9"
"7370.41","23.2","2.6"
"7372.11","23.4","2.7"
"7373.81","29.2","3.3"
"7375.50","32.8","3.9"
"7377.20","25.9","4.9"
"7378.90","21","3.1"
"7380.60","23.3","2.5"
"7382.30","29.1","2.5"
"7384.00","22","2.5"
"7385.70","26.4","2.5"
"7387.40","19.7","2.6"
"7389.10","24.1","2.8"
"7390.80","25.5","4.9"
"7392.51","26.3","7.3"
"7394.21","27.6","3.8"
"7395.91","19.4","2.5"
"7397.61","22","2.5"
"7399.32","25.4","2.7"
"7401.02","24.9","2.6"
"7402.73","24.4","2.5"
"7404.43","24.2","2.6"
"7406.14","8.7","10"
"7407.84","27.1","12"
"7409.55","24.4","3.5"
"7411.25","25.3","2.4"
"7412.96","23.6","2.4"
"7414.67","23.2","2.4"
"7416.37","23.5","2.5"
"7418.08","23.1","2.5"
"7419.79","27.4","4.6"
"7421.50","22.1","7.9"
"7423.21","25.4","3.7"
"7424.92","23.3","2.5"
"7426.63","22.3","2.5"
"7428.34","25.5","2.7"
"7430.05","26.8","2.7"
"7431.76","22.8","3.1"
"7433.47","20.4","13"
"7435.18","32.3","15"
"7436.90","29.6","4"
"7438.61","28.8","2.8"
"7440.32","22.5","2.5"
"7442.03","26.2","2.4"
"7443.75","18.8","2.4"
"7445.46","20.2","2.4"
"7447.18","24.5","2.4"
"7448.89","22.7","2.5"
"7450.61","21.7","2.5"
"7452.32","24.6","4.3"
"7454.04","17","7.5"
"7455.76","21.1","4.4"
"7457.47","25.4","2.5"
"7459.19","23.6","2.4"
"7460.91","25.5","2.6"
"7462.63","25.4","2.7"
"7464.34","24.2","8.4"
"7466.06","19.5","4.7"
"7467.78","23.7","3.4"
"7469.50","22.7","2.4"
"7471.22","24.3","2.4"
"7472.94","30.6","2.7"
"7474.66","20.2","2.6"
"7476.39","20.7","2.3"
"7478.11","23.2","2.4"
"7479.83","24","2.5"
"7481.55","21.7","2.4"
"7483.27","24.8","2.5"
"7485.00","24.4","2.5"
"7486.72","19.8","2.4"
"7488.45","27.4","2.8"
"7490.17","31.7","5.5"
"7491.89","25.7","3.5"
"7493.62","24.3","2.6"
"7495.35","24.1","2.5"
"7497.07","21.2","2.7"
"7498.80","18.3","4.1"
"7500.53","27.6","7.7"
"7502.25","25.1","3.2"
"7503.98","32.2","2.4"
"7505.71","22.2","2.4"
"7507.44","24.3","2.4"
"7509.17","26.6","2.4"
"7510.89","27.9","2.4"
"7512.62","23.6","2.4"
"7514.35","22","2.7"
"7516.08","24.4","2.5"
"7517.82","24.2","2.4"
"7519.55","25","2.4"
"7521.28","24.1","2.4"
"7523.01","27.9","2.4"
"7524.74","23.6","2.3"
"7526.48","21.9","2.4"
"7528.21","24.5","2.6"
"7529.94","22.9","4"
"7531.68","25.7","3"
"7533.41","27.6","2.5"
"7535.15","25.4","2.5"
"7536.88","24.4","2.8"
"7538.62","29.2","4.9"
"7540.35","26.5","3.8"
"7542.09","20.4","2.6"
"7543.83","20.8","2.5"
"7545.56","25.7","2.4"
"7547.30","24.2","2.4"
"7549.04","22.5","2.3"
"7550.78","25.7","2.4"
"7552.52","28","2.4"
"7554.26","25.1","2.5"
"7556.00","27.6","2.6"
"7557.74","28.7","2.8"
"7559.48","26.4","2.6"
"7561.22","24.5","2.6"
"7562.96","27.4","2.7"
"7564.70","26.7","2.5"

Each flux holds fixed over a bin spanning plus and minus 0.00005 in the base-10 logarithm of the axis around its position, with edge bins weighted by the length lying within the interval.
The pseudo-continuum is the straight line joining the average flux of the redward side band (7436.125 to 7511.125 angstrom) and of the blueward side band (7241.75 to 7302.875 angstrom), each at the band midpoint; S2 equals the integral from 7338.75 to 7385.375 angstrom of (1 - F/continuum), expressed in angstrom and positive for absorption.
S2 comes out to -1.1 angstrom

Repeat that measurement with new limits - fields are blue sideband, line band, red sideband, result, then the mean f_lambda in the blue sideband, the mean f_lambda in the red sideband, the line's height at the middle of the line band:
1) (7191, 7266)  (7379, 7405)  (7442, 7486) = -1.4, 22.8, 23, 23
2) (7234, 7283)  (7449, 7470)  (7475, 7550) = 1.1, 23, 24.5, 24.2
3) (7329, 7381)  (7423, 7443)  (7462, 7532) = -1.0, 24.1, 24.3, 24.2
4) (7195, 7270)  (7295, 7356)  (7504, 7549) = -2.1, 23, 24.7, 23.5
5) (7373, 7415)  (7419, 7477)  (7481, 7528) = 1.3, 24.2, 24.7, 24.4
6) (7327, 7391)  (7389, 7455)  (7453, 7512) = 1.0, 24.2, 24.1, 24.2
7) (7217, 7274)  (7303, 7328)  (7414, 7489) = -1.0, 22.9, 23.8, 23.2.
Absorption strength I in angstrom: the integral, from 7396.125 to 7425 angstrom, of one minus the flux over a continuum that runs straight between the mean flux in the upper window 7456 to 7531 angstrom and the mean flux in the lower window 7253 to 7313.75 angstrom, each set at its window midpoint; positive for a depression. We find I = 0.6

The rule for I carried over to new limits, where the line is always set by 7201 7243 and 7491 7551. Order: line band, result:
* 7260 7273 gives 0.68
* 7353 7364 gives 1.19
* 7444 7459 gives 1.33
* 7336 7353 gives -0.55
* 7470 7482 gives 0.39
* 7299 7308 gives -0.34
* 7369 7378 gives -1.15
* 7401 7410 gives 0.76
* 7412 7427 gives 0.14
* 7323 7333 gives -0.63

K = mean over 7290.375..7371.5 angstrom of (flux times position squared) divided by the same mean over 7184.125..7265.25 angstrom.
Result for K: 1.08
